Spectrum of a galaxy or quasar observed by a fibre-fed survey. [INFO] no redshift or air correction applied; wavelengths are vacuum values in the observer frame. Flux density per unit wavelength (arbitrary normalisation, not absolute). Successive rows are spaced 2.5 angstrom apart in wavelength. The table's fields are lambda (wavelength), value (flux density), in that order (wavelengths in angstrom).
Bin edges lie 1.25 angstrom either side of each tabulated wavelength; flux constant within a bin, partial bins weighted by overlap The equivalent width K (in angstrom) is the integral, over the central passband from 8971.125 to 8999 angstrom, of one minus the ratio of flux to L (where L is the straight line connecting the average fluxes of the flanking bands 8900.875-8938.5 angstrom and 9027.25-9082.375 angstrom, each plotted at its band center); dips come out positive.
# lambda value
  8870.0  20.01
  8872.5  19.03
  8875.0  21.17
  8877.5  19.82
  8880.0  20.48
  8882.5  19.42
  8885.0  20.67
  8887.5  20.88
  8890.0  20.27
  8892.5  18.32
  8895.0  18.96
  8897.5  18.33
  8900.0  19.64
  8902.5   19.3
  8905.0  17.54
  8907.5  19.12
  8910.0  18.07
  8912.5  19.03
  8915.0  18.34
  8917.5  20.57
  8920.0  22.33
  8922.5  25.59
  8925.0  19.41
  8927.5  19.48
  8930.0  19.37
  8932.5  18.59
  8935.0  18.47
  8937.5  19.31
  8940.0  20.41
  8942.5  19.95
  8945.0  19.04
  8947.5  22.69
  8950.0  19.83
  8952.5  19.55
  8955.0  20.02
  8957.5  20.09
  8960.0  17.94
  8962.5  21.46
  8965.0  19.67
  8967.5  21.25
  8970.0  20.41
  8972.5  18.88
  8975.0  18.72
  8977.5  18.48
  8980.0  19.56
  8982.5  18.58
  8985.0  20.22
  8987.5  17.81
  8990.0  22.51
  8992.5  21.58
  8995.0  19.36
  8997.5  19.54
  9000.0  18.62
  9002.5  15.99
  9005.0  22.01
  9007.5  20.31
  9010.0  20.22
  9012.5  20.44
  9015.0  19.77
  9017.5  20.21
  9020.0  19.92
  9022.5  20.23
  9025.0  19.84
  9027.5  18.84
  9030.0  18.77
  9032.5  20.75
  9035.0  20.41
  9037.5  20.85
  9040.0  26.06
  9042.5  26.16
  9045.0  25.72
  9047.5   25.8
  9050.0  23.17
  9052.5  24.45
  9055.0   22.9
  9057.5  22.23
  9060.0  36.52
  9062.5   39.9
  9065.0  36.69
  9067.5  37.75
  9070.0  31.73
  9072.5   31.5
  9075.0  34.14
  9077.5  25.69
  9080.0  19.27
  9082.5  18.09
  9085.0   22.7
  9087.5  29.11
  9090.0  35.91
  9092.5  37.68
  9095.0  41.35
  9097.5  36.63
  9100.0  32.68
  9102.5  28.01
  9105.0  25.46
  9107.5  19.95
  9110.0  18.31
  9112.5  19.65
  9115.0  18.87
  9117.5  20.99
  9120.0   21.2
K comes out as 4.3 angstrom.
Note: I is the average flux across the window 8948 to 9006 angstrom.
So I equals 19.7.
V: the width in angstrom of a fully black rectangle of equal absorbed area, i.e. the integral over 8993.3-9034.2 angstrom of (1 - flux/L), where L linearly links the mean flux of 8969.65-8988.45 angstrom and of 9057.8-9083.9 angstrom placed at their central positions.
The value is 6.4 angstrom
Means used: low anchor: 19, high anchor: 30.8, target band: 19.7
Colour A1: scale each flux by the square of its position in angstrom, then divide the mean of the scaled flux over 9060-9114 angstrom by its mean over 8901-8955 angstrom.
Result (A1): 1.6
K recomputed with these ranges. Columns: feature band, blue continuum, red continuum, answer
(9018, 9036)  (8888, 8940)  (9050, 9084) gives 4.6 angstrom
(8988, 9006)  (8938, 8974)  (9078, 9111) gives 2.1 angstrom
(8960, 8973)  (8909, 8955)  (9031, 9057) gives 0.6 angstrom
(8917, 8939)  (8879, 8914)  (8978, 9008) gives -1.1 angstrom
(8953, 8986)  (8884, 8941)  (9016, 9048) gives 1.6 angstrom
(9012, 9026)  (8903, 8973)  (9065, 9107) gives 3.1 angstrom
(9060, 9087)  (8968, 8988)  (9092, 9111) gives -2.7 angstrom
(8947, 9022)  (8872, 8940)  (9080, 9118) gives 9.2 angstrom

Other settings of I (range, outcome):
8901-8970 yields 19.9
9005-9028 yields 20.1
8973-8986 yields 19.1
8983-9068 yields 22.9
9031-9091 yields 27.3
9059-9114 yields 29.9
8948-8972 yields 20.1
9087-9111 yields 30.7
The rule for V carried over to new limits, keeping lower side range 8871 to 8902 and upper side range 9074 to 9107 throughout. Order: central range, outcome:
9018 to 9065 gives 5.08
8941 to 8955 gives 1.53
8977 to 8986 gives 1.87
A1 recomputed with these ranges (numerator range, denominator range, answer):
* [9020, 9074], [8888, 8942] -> 1.37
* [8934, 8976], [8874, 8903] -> 1.02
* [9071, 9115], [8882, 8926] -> 1.46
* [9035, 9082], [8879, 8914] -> 1.51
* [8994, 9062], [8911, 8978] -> 1.12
